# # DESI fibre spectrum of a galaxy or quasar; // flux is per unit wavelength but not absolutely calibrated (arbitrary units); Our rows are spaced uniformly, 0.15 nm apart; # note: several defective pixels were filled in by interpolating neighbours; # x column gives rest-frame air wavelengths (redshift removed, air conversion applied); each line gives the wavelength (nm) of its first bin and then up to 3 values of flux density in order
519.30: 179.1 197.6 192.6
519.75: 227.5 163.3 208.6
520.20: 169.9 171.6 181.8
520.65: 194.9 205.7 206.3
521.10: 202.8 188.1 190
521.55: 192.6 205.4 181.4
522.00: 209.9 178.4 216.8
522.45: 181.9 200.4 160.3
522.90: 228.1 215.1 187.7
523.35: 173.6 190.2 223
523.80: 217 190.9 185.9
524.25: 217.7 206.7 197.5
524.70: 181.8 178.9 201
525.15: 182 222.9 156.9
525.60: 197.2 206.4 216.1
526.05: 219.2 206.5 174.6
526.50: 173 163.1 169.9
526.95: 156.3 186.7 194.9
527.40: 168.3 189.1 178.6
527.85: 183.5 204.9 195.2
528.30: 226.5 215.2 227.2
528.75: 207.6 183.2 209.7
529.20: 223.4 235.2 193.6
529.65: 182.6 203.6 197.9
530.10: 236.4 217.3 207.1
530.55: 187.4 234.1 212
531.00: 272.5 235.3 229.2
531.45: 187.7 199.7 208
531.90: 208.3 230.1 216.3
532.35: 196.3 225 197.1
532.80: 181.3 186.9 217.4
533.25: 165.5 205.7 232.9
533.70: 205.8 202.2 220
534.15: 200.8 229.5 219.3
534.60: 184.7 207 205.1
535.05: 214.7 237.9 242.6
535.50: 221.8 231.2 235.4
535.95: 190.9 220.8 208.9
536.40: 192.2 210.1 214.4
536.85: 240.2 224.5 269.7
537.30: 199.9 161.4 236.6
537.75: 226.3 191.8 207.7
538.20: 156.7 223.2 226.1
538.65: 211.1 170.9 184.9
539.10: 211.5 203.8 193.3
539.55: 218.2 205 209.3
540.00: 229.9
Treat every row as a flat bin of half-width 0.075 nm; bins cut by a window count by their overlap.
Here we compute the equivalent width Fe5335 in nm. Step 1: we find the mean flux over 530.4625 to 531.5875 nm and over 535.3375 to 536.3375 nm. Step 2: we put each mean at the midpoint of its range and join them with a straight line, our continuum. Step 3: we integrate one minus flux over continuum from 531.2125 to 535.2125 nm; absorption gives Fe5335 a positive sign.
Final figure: 0.237 nm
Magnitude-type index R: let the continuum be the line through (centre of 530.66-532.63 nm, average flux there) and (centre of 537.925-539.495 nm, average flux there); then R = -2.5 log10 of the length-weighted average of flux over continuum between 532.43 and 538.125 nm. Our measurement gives -0.02 mag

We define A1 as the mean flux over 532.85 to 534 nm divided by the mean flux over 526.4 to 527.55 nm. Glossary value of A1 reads 1.2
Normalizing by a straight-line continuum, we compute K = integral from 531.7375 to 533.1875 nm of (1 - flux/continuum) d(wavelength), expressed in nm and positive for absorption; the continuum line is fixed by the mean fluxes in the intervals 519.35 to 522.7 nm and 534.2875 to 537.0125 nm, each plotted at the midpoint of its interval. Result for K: 0.04 nm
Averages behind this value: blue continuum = 194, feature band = 206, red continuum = 217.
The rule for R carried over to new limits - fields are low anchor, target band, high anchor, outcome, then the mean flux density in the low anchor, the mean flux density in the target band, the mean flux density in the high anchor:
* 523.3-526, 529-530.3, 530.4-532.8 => -0.01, 197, 211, 215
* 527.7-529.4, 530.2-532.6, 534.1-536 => -0.02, 208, 216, 218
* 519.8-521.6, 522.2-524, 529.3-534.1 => -0.02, 190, 199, 210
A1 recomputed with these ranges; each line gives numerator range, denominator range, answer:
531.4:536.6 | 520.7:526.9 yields 1.08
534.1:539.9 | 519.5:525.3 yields 1.08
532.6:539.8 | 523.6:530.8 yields 1.05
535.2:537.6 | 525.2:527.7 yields 1.17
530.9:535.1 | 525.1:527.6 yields 1.12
